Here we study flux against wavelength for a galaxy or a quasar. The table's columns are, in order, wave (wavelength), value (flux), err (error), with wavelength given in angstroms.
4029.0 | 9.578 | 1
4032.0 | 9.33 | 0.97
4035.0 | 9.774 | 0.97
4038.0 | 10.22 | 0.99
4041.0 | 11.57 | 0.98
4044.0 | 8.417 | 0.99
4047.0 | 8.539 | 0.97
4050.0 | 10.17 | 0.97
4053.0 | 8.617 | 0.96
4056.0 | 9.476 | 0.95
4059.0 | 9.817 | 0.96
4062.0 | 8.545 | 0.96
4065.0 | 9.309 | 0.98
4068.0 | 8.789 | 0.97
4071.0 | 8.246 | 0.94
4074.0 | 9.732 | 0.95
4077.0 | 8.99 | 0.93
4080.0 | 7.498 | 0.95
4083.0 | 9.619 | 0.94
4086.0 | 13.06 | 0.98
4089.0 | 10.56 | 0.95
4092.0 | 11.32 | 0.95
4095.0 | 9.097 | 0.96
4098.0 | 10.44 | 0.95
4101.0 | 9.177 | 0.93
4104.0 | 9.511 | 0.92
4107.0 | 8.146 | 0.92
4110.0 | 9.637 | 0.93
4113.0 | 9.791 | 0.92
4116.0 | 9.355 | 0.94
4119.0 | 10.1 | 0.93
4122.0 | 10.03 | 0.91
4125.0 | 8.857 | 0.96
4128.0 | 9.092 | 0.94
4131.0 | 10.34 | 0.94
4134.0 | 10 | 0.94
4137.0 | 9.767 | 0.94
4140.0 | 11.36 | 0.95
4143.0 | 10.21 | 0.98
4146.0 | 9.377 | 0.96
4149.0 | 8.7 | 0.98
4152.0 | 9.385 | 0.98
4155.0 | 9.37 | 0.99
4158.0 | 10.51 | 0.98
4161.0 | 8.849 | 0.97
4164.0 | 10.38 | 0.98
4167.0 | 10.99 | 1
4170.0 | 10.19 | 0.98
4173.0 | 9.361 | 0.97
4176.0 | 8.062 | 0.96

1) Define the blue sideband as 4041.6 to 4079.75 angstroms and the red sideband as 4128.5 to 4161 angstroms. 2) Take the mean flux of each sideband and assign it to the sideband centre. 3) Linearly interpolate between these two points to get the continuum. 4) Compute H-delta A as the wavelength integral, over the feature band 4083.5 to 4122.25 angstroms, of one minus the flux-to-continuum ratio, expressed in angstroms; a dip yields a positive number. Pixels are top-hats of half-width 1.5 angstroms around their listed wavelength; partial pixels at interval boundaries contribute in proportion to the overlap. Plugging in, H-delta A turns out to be -2.3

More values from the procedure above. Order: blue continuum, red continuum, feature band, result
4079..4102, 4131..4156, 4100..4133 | 1.7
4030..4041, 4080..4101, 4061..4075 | 1.8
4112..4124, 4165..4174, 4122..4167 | 1.1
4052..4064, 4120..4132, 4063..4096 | -1.3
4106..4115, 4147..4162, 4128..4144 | -1.5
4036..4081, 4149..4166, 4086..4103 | -1.8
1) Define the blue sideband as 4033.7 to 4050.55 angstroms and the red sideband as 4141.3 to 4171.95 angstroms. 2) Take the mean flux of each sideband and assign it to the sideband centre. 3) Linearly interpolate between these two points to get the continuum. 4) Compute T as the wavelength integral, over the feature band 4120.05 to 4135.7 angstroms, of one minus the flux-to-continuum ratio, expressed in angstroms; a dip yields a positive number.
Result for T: 0.2 angstroms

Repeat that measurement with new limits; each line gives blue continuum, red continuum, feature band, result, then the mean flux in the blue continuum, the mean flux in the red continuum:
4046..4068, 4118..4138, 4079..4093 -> -1.6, 9.2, 9.73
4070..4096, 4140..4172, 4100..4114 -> 0.9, 9.83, 9.86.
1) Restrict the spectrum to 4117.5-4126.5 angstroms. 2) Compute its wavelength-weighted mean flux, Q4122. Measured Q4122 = 9.66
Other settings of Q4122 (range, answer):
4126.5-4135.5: 9.81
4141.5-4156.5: 9.41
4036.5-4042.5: 10.9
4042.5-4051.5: 9.04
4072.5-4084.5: 8.96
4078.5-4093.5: 10.4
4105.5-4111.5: 8.89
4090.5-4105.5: 9.91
